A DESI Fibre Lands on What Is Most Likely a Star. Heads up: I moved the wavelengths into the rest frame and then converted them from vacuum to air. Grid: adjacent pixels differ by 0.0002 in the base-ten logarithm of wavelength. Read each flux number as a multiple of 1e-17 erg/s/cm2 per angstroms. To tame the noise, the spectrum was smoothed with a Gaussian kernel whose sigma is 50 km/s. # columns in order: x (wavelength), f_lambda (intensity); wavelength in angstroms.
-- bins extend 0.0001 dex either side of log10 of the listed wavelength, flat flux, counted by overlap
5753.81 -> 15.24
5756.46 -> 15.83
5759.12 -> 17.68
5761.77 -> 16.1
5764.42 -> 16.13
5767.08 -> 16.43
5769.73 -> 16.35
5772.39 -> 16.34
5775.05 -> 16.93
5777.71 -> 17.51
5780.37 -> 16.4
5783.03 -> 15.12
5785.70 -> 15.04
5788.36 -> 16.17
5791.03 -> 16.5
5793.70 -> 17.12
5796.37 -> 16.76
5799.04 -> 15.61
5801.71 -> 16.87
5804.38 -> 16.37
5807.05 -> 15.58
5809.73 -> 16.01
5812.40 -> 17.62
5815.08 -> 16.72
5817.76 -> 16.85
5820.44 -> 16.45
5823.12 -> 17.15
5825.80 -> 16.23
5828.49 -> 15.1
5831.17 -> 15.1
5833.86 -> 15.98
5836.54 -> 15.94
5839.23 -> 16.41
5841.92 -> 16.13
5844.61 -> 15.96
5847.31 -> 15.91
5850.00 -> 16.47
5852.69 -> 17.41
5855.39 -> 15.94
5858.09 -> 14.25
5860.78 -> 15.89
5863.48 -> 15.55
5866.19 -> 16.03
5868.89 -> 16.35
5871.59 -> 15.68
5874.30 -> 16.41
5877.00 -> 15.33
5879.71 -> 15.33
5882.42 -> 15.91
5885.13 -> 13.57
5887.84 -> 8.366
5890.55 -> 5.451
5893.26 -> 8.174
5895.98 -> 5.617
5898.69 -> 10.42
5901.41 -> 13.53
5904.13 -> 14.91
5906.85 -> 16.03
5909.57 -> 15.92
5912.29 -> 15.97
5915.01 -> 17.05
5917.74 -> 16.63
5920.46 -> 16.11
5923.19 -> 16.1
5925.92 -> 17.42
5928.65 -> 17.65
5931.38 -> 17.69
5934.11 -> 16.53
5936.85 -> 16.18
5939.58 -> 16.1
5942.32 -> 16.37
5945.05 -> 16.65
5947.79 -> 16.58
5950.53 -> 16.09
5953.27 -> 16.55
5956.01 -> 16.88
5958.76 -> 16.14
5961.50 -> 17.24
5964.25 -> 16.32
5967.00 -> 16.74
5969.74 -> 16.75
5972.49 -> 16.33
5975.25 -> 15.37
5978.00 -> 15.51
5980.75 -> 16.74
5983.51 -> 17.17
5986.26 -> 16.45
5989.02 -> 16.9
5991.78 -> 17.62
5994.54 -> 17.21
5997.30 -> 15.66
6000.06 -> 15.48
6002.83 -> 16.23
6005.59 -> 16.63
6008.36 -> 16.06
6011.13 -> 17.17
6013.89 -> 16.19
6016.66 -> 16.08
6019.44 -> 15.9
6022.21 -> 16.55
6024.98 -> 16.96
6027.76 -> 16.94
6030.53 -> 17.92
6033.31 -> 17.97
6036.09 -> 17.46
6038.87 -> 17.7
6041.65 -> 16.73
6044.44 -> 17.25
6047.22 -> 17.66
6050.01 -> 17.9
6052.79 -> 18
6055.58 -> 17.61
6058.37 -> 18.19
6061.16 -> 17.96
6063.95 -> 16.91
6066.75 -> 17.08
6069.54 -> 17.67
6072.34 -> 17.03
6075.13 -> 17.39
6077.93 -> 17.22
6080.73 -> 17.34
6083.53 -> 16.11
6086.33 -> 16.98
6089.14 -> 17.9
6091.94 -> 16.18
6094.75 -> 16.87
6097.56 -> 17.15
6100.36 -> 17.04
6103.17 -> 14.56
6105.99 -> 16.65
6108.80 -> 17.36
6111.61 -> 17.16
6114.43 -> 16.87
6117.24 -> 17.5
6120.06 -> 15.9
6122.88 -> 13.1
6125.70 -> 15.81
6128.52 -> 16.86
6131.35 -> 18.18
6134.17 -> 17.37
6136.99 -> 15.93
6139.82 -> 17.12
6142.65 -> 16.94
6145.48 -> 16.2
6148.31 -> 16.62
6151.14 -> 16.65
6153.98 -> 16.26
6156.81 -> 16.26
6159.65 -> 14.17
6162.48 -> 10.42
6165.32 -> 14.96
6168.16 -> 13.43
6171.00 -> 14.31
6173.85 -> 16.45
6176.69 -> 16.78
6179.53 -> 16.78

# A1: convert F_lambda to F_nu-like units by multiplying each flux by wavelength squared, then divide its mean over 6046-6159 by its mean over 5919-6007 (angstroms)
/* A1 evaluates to 1.07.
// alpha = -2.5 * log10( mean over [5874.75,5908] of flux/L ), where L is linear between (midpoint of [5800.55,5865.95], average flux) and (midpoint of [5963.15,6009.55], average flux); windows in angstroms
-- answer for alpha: 0.33 mag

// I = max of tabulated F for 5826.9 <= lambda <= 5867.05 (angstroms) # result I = 17.41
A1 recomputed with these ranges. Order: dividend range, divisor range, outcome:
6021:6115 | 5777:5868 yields 1.15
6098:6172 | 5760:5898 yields 1.15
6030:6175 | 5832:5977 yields 1.16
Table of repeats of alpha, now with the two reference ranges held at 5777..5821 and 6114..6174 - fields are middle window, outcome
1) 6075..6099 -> -0.08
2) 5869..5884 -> 0.03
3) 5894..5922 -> 0.15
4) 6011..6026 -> -0.03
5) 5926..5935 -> -0.08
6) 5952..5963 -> -0.04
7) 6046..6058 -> -0.12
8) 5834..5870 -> 0.02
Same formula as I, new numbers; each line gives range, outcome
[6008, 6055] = 18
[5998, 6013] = 17.17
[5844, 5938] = 17.69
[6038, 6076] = 18.19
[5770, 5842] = 17.62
